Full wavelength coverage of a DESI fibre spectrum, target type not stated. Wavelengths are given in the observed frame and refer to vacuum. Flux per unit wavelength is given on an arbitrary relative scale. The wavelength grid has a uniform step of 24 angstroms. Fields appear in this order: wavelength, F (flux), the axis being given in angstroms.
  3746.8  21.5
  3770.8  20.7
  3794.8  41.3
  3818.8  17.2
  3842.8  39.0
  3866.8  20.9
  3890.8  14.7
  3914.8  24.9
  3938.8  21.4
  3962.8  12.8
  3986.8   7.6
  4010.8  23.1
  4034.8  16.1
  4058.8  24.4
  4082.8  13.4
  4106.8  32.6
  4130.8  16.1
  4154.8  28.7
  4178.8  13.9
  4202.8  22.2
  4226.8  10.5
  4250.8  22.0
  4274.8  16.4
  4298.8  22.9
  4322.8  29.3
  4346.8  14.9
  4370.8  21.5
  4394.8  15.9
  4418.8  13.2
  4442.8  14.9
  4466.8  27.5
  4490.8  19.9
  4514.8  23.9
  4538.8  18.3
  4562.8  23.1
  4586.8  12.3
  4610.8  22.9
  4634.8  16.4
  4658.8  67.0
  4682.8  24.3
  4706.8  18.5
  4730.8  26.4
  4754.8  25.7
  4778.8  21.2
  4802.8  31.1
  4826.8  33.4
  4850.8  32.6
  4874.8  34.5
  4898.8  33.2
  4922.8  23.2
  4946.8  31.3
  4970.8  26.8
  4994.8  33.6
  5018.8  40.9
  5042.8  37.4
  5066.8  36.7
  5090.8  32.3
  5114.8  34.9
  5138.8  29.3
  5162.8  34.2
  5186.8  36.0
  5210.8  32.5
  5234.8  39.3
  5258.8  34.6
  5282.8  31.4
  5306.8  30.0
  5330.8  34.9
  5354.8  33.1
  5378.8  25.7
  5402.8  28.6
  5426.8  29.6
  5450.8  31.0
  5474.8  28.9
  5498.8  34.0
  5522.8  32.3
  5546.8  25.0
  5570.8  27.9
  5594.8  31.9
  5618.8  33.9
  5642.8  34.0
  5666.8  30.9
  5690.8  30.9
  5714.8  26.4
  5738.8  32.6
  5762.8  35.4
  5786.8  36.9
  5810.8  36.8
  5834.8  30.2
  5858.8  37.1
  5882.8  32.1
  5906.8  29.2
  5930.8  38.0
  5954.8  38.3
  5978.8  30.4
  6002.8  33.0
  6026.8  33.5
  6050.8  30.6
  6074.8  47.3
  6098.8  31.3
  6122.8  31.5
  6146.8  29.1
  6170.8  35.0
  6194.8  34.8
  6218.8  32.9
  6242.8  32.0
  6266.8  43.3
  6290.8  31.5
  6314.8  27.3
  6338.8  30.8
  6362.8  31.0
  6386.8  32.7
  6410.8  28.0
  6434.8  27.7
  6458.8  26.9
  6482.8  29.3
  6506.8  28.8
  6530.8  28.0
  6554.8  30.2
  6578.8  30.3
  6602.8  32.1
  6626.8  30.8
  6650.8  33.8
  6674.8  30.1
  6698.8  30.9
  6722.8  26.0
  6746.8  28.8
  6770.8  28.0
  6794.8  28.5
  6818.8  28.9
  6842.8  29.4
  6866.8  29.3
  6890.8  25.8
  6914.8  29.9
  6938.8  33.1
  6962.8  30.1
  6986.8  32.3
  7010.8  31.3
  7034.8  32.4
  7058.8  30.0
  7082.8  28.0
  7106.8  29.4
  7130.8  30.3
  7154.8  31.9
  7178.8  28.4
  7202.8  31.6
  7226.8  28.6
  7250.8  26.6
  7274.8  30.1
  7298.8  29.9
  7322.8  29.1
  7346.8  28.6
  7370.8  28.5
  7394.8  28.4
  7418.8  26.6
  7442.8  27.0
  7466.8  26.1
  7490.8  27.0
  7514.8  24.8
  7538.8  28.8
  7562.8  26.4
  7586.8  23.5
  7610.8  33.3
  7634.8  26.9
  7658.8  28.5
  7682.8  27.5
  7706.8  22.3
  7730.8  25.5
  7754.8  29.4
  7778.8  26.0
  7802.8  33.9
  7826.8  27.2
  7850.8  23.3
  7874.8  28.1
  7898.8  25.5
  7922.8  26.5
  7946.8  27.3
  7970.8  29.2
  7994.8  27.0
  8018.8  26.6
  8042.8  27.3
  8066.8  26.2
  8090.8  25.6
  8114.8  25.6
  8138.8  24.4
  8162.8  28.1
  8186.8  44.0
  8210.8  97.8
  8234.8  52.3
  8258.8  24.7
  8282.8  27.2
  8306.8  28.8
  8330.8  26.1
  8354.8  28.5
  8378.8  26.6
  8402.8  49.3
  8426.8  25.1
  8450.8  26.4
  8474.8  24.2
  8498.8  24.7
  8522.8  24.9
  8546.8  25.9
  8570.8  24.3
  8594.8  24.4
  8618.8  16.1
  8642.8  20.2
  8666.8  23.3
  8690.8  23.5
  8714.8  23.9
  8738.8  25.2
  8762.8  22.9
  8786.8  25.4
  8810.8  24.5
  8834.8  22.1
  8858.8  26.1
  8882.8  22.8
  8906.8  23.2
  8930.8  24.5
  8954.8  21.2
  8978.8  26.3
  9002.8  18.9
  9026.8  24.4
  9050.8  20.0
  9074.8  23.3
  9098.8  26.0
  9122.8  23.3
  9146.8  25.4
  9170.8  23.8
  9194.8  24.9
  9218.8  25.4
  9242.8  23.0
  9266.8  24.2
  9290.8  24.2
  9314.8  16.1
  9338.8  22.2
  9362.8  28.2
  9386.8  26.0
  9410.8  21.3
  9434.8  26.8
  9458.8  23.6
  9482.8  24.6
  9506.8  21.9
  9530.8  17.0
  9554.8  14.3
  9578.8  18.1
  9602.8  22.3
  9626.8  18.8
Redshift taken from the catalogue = 0.25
